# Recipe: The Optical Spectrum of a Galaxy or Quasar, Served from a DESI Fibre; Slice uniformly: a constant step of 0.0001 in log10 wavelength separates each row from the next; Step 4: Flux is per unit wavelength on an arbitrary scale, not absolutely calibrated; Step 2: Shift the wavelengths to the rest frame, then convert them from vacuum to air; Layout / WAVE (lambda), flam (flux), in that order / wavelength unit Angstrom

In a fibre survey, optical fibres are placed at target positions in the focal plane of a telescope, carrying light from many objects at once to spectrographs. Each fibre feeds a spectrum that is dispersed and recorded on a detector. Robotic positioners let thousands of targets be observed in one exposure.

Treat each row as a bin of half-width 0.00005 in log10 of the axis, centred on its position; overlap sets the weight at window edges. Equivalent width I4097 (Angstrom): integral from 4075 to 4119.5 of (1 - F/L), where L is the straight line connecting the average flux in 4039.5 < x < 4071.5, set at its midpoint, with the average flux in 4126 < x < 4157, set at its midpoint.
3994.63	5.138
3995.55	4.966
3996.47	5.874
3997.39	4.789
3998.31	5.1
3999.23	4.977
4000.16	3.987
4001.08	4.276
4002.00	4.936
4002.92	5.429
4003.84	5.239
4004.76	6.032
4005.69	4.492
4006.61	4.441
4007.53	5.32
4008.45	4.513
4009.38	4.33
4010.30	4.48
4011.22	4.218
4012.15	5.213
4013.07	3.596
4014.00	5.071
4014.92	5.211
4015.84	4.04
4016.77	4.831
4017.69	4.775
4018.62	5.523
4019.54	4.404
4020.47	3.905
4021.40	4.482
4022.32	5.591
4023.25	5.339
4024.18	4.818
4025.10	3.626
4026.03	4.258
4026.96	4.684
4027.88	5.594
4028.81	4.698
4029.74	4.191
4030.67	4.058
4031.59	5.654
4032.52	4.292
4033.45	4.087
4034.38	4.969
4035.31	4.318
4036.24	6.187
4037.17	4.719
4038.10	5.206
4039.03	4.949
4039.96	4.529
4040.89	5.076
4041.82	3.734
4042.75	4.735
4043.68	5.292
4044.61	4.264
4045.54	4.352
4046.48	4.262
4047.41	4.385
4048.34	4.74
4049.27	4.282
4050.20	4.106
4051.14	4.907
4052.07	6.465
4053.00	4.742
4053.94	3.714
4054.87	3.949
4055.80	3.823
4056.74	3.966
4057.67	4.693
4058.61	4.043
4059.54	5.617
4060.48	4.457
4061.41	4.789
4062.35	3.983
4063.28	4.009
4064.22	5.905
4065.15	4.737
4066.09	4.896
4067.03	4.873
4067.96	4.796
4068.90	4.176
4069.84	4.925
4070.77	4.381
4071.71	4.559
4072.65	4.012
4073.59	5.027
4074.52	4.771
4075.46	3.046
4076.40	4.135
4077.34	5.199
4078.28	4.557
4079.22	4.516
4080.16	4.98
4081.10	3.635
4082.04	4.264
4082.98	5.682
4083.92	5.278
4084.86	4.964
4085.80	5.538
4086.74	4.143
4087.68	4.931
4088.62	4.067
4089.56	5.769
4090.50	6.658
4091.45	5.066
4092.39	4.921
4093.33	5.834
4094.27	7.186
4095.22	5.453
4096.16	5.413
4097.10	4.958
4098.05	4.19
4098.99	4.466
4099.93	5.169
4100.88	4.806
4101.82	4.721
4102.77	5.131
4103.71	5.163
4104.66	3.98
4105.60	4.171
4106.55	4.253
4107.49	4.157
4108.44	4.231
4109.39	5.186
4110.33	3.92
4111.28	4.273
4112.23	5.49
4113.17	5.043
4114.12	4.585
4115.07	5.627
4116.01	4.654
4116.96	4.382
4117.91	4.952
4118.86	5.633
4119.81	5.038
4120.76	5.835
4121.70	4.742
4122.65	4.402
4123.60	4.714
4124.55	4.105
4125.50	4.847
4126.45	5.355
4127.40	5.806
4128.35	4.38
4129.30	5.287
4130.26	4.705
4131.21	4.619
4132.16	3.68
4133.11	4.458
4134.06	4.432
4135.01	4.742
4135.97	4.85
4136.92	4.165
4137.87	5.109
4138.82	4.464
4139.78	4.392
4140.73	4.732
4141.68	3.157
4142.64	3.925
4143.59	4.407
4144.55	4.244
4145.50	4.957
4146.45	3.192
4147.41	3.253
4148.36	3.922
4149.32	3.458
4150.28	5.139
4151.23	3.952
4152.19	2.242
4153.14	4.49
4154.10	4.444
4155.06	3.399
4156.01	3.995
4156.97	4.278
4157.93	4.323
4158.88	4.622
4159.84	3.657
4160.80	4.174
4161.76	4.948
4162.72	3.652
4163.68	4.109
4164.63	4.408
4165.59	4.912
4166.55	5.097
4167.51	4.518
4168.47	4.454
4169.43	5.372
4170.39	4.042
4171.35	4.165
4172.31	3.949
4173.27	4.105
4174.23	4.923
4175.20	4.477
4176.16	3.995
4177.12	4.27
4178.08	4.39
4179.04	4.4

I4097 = -4.2 Angstrom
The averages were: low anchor 4.58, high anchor 4.29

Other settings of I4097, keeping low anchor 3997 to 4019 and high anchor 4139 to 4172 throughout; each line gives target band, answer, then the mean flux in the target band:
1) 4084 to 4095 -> -2.28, 5.37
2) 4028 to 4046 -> -0.21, 4.72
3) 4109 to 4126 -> -2.05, 4.86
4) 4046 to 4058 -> 0.36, 4.46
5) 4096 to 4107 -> -0.71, 4.68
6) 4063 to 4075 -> -0.46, 4.71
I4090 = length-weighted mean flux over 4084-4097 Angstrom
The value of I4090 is 5.37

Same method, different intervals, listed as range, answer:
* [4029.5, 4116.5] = 4.73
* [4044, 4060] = 4.5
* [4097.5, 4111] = 4.54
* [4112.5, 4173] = 4.46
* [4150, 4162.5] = 4.1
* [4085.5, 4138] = 4.88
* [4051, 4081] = 4.57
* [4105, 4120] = 4.71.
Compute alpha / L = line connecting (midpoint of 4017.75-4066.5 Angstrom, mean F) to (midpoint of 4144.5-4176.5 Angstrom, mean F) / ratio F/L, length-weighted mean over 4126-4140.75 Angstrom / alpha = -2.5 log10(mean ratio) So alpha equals -0.094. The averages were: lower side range 4.65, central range 4.7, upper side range 4.2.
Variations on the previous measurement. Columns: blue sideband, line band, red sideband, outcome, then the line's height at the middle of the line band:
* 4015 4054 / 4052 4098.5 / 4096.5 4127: -0.01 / 4.73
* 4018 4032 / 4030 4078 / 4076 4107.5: 0.05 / 4.81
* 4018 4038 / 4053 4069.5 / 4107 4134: 0.06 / 4.76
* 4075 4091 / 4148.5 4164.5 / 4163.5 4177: 0.12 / 4.52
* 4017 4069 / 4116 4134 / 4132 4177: -0.11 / 4.36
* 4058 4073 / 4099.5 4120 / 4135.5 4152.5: -0.10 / 4.34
